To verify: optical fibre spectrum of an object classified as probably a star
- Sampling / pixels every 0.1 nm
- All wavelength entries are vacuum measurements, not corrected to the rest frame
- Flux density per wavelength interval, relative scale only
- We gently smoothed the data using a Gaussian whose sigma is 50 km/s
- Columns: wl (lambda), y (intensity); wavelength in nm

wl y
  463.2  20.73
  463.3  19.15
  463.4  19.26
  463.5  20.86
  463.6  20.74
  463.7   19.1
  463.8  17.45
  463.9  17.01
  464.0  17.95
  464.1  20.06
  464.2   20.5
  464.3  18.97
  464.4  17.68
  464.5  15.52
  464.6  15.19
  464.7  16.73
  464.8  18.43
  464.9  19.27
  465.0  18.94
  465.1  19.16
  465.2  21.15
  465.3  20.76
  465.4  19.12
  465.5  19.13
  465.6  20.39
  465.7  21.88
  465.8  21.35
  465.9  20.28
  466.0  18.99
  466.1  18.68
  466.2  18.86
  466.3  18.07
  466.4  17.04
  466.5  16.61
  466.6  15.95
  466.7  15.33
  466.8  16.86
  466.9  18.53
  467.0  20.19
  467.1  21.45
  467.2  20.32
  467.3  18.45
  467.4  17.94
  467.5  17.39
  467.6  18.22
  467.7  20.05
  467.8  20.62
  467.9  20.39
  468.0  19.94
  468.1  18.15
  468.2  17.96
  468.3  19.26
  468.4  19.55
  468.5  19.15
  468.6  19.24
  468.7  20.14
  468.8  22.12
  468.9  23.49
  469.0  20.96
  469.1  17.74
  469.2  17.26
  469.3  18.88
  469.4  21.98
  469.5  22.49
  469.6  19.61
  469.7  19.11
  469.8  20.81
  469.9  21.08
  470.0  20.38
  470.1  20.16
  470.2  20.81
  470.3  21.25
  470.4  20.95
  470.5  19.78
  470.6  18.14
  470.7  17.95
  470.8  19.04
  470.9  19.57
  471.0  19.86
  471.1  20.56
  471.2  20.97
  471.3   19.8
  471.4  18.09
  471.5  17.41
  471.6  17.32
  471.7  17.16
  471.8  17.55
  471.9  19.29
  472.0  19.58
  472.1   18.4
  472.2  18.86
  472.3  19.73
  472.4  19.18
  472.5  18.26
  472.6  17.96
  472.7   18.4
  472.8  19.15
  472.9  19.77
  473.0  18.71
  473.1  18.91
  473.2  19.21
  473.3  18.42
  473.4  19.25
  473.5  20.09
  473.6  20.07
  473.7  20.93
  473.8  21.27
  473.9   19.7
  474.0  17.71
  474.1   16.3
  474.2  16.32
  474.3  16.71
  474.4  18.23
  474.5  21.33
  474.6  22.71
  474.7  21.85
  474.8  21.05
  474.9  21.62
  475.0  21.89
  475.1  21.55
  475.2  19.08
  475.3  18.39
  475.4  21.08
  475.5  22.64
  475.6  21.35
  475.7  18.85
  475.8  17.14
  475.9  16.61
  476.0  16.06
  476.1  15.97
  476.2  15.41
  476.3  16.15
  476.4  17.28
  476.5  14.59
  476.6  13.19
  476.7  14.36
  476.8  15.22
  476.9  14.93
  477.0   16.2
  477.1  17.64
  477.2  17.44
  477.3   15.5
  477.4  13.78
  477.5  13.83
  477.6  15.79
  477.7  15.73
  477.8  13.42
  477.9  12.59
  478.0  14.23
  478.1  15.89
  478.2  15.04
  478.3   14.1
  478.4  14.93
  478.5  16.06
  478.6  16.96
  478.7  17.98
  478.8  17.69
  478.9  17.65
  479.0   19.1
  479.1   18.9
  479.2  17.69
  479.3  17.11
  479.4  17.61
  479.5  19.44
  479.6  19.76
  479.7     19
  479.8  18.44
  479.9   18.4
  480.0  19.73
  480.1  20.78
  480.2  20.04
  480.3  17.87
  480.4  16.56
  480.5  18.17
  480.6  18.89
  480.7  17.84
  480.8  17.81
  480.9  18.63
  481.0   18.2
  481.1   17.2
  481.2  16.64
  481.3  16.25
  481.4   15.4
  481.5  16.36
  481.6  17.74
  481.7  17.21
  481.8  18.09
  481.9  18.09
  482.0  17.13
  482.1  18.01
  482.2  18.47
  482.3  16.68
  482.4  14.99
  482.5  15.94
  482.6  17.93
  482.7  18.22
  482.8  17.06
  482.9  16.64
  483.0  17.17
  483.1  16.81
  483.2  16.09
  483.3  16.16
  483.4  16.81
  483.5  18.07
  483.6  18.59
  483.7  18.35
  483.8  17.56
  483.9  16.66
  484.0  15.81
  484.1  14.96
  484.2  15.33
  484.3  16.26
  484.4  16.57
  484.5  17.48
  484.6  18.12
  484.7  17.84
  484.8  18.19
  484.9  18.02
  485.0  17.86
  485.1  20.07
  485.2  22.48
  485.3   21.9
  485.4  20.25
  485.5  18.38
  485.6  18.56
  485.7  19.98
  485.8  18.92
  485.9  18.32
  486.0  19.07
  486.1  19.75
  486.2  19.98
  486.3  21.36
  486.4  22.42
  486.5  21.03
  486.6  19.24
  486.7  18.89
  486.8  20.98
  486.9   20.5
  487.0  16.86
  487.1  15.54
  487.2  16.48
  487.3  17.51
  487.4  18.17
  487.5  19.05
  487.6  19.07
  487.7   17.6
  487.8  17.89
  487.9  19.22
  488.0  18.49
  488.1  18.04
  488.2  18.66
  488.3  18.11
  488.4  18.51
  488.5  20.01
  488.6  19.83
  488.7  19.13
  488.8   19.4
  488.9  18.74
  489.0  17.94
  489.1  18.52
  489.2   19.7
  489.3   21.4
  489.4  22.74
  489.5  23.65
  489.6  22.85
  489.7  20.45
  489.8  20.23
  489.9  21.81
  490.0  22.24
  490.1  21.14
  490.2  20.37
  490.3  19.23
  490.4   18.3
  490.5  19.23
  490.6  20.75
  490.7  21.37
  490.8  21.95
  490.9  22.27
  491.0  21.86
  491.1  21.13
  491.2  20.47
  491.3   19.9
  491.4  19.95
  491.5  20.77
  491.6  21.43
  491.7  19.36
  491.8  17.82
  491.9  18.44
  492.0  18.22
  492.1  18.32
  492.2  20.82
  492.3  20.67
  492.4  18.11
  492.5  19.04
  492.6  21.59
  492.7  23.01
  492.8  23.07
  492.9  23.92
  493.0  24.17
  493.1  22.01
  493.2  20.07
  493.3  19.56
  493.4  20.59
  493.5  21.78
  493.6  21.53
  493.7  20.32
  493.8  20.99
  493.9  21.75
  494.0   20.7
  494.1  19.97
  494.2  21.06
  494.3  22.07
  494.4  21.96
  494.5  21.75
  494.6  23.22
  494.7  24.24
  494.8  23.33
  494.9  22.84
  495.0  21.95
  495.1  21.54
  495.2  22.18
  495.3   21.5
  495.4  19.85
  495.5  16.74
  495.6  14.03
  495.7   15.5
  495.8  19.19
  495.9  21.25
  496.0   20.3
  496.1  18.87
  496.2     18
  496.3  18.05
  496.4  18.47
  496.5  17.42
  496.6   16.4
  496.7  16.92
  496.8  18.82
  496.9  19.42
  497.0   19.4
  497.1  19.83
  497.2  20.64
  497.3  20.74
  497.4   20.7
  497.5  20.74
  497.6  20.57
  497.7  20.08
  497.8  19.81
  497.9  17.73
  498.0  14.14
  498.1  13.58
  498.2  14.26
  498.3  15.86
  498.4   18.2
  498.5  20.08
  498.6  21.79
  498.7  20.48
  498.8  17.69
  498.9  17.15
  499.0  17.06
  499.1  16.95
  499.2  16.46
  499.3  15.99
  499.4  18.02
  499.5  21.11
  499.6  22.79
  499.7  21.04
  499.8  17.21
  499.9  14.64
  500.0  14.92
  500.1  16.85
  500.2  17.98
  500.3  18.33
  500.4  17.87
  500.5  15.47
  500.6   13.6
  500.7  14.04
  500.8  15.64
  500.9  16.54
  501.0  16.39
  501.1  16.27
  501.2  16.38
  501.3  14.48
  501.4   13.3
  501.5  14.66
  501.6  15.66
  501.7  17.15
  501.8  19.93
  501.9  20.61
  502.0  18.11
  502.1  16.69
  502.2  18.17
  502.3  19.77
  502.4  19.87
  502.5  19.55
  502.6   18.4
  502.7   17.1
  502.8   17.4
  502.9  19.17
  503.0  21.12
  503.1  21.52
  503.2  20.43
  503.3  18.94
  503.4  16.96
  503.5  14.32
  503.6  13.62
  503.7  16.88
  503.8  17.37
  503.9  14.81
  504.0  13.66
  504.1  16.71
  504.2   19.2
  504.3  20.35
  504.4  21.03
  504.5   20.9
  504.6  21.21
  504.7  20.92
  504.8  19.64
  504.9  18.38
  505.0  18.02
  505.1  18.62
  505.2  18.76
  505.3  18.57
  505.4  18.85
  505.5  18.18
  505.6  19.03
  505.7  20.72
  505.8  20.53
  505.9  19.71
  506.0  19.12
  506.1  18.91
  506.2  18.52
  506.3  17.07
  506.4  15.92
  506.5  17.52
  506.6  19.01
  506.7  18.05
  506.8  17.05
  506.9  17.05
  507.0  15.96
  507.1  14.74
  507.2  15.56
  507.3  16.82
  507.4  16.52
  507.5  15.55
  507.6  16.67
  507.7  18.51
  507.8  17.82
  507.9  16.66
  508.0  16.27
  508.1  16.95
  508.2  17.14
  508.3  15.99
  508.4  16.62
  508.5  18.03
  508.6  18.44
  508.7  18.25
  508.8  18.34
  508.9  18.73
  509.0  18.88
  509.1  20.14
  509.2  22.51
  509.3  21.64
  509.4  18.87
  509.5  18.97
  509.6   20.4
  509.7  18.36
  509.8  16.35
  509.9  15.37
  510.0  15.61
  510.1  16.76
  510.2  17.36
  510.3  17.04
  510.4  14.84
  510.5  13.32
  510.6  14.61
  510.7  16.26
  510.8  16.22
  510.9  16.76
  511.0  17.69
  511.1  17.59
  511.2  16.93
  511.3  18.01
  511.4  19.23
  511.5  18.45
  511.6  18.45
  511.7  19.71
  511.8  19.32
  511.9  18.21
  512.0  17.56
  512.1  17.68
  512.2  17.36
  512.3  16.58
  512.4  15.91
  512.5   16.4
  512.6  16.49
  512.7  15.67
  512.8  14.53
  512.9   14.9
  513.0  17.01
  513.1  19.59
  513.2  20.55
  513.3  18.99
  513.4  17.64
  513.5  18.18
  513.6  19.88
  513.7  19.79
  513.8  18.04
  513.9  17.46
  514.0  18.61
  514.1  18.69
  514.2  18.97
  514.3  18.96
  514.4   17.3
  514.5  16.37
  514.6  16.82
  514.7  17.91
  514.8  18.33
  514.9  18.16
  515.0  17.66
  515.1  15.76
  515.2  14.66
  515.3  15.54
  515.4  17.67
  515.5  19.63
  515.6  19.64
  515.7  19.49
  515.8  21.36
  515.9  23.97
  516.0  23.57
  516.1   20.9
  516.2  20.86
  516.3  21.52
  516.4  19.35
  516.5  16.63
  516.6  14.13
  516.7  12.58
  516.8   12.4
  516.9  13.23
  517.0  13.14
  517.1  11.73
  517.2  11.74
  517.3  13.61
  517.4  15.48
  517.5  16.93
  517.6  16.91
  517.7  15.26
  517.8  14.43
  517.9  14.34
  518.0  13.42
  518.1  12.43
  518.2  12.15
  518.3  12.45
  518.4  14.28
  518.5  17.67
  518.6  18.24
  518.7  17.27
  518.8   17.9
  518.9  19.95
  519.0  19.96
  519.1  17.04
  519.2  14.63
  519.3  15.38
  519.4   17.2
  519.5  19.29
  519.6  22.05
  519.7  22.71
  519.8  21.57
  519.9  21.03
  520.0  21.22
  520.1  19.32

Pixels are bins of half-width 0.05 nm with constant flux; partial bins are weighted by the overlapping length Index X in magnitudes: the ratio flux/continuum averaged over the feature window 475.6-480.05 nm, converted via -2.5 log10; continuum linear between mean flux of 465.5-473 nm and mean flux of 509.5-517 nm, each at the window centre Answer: 0.151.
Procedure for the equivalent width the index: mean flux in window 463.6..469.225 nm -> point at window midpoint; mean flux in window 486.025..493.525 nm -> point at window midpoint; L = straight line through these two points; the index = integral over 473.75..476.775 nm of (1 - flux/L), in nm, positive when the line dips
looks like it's 0.13 nm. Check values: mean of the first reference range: 19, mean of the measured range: 18.5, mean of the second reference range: 20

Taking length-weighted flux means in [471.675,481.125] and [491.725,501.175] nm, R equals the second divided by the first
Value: 1.07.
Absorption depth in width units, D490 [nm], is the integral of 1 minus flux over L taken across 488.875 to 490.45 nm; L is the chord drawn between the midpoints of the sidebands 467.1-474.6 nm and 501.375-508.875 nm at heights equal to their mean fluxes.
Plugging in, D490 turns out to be -0.17 nm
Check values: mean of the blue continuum 19.4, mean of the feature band 20.6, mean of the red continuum 17.9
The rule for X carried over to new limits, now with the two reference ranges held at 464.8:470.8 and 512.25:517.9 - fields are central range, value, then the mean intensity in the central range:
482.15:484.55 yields 0.115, 16.9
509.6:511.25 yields 0.066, 16.4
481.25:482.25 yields 0.093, 17.3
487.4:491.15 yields -0.087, 20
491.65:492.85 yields -0.088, 19.9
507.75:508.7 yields 0.026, 17.2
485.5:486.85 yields -0.069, 19.8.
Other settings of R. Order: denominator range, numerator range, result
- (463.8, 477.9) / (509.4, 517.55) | 0.93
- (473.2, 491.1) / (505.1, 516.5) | 0.98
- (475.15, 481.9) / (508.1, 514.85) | 1.04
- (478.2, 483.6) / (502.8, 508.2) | 1.03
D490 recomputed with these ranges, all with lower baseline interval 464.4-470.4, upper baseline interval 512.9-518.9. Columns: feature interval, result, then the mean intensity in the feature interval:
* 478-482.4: 0.26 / 17.6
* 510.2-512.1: 0.00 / 17.2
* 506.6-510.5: -0.01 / 17.5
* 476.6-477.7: 0.20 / 15.4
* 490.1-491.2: -0.15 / 20.7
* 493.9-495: -0.25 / 22.1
